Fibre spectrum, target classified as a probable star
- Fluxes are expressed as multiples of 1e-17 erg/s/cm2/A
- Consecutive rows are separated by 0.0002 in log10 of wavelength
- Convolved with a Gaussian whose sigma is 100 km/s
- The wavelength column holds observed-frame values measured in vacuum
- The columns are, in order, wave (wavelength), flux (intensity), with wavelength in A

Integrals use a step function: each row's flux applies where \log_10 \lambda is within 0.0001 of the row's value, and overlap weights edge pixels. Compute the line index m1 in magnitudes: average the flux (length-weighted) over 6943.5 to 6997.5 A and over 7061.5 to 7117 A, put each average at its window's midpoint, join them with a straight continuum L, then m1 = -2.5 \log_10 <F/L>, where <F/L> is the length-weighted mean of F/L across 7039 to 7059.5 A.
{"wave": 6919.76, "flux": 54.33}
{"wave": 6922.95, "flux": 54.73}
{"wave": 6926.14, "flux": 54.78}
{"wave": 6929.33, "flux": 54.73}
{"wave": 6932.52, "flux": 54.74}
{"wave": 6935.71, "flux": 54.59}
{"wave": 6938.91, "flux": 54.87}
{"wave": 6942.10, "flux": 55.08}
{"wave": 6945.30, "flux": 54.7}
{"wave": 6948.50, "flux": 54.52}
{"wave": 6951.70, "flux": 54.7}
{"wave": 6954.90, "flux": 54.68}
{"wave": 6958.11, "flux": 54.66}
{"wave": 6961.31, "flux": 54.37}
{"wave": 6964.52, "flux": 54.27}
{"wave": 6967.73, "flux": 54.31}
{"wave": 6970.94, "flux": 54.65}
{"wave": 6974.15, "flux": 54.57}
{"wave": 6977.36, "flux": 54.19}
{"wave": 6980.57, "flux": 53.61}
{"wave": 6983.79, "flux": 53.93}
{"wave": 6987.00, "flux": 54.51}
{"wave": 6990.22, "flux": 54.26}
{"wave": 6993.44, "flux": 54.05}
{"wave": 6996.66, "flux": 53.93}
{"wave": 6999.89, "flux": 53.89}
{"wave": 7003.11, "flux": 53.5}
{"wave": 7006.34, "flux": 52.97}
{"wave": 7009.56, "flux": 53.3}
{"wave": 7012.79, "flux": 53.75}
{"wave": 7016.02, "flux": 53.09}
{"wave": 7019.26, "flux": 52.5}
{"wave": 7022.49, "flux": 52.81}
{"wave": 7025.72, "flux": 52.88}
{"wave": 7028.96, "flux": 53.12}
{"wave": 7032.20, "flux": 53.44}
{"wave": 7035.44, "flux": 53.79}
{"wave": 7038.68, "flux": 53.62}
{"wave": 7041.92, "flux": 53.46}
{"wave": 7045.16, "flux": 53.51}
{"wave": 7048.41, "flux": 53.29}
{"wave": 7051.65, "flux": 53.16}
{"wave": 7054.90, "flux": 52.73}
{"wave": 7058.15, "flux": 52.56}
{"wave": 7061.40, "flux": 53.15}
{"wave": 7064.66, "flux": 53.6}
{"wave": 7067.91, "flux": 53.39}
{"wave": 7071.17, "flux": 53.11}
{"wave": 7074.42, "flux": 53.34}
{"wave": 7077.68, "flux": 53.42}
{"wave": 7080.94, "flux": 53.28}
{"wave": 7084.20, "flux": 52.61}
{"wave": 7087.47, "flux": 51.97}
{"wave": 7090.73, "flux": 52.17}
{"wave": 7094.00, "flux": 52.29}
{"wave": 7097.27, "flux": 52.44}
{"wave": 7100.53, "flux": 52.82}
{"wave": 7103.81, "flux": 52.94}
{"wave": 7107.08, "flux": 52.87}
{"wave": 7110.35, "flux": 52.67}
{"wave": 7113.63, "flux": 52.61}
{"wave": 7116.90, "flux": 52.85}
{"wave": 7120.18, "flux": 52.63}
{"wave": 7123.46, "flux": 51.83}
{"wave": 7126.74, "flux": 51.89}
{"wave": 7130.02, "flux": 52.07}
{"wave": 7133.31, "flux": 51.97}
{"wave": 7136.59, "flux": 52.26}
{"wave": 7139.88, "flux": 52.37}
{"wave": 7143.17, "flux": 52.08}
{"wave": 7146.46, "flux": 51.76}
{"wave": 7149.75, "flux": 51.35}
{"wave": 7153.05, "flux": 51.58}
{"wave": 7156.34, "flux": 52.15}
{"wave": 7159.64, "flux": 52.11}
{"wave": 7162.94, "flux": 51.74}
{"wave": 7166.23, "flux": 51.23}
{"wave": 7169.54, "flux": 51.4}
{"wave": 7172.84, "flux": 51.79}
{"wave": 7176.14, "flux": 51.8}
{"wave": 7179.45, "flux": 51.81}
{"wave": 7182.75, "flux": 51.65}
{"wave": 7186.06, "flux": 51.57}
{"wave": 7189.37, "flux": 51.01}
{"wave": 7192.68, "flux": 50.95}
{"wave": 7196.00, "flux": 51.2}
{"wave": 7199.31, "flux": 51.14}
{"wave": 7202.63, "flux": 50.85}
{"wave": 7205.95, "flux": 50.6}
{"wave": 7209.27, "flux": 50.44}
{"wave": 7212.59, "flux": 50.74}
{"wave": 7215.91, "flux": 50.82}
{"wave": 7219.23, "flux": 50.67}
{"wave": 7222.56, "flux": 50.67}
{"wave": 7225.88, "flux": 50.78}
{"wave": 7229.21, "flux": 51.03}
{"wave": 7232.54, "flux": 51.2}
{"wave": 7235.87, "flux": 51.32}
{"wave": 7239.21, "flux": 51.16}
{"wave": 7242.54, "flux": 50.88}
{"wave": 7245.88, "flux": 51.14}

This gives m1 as 0.004 mag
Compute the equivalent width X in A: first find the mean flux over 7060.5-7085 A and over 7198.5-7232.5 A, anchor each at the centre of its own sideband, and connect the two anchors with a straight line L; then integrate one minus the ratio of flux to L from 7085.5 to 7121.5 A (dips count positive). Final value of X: 0.1 A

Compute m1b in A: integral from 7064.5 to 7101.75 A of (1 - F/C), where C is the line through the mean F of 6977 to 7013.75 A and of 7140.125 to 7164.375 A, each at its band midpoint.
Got -0.1 A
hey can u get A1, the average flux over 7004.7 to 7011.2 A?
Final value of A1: 53.2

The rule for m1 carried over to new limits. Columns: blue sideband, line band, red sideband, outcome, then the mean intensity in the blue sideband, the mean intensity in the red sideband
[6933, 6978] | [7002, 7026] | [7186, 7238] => 0.013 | 54.6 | 50.9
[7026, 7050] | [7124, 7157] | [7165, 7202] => 0.001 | 53.4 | 51.4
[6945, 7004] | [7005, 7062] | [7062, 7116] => 0.007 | 54.3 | 52.9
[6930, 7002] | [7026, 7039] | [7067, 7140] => 0.003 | 54.4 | 52.6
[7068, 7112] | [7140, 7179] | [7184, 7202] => -0.001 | 52.8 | 51.1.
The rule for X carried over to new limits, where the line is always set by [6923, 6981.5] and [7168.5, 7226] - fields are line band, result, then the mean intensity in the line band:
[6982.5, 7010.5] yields 0.07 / 53.8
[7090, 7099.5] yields 0.04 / 52.4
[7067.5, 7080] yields -0.11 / 53.3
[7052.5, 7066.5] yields 0.01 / 53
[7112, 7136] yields -0.05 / 52.3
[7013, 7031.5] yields 0.21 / 53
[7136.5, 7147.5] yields -0.05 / 52.1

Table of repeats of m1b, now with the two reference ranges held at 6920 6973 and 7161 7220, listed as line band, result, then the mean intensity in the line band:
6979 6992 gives 0.0 A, 54.1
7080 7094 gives 0.1 A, 52.4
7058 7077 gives -0.1 A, 53.3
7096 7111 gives -0.1 A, 52.8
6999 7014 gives 0.1 A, 53.5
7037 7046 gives 0.0 A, 53.6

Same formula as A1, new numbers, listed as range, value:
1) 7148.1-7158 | 51.7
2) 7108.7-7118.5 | 52.7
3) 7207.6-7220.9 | 50.7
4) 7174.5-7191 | 51.6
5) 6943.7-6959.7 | 54.6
